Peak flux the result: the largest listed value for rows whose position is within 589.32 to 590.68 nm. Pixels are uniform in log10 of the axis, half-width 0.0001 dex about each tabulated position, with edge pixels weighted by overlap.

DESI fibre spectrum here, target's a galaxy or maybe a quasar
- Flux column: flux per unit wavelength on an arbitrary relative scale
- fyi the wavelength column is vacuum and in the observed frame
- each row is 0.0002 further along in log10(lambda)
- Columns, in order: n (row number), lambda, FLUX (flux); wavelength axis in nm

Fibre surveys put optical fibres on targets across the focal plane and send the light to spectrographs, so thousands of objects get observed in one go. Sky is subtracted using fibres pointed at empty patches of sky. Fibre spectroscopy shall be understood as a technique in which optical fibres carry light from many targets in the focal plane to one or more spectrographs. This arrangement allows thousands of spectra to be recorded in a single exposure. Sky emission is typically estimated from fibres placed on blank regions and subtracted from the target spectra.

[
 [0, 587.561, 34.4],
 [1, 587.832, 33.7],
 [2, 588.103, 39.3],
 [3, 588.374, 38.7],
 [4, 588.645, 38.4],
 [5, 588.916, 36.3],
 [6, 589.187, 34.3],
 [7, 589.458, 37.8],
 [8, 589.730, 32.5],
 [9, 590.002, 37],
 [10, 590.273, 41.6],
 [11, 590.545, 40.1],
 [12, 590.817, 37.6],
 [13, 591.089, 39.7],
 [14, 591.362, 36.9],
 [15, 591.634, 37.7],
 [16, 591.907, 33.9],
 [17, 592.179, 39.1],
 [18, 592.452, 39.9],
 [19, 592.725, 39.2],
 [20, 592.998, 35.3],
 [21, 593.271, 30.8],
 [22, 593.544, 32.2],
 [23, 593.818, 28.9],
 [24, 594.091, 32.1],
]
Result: 41.6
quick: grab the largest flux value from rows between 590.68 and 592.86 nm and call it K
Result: 39.9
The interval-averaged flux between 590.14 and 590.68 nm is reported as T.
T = 40.8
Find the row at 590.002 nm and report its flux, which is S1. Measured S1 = 37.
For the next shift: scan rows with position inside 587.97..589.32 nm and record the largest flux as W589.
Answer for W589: 39.3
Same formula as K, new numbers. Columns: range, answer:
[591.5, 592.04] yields 37.7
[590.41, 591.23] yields 40.1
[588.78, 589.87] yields 37.8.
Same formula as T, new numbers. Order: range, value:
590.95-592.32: 37.5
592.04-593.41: 36.9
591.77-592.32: 36.5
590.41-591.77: 38.4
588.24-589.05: 37.8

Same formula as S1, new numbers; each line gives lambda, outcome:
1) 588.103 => 39.3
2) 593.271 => 30.8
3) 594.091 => 32.1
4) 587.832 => 33.7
